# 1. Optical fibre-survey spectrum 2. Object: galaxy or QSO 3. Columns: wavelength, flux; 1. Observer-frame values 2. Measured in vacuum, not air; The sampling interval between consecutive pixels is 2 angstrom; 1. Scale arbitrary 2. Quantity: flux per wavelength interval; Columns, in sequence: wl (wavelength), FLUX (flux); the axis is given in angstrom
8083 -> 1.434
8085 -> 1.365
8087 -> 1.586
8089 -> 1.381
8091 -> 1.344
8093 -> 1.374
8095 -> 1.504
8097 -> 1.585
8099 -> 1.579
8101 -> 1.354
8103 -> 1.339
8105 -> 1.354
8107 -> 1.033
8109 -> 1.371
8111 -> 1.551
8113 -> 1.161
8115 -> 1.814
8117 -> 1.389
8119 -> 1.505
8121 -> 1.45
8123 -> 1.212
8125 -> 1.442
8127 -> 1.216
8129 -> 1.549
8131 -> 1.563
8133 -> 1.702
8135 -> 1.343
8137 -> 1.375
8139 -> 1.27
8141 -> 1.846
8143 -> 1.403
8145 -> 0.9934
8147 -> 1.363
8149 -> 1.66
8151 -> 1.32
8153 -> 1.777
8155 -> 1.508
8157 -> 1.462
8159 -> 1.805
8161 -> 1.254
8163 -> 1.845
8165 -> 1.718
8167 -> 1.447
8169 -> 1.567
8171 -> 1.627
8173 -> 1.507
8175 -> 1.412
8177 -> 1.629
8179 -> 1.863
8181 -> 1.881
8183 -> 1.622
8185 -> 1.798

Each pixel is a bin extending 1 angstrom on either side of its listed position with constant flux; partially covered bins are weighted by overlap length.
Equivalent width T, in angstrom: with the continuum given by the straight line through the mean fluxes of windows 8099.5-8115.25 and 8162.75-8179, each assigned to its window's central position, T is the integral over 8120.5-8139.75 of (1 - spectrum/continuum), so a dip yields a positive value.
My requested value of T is 0.4 angstrom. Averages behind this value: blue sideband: 1.36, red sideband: 1.6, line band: 1.41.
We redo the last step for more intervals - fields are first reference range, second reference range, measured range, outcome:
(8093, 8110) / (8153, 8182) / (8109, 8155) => 1.31 angstrom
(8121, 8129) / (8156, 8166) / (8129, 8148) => 0.08 angstrom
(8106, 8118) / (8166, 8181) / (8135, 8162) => 0.95 angstrom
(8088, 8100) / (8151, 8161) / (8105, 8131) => 1.84 angstrom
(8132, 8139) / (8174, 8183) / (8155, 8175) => 0.51 angstrom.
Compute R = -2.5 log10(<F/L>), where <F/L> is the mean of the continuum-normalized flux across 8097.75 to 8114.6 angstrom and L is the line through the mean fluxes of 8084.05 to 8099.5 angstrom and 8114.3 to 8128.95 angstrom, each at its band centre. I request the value 0.07 mag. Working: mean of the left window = 1.46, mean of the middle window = 1.36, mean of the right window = 1.43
